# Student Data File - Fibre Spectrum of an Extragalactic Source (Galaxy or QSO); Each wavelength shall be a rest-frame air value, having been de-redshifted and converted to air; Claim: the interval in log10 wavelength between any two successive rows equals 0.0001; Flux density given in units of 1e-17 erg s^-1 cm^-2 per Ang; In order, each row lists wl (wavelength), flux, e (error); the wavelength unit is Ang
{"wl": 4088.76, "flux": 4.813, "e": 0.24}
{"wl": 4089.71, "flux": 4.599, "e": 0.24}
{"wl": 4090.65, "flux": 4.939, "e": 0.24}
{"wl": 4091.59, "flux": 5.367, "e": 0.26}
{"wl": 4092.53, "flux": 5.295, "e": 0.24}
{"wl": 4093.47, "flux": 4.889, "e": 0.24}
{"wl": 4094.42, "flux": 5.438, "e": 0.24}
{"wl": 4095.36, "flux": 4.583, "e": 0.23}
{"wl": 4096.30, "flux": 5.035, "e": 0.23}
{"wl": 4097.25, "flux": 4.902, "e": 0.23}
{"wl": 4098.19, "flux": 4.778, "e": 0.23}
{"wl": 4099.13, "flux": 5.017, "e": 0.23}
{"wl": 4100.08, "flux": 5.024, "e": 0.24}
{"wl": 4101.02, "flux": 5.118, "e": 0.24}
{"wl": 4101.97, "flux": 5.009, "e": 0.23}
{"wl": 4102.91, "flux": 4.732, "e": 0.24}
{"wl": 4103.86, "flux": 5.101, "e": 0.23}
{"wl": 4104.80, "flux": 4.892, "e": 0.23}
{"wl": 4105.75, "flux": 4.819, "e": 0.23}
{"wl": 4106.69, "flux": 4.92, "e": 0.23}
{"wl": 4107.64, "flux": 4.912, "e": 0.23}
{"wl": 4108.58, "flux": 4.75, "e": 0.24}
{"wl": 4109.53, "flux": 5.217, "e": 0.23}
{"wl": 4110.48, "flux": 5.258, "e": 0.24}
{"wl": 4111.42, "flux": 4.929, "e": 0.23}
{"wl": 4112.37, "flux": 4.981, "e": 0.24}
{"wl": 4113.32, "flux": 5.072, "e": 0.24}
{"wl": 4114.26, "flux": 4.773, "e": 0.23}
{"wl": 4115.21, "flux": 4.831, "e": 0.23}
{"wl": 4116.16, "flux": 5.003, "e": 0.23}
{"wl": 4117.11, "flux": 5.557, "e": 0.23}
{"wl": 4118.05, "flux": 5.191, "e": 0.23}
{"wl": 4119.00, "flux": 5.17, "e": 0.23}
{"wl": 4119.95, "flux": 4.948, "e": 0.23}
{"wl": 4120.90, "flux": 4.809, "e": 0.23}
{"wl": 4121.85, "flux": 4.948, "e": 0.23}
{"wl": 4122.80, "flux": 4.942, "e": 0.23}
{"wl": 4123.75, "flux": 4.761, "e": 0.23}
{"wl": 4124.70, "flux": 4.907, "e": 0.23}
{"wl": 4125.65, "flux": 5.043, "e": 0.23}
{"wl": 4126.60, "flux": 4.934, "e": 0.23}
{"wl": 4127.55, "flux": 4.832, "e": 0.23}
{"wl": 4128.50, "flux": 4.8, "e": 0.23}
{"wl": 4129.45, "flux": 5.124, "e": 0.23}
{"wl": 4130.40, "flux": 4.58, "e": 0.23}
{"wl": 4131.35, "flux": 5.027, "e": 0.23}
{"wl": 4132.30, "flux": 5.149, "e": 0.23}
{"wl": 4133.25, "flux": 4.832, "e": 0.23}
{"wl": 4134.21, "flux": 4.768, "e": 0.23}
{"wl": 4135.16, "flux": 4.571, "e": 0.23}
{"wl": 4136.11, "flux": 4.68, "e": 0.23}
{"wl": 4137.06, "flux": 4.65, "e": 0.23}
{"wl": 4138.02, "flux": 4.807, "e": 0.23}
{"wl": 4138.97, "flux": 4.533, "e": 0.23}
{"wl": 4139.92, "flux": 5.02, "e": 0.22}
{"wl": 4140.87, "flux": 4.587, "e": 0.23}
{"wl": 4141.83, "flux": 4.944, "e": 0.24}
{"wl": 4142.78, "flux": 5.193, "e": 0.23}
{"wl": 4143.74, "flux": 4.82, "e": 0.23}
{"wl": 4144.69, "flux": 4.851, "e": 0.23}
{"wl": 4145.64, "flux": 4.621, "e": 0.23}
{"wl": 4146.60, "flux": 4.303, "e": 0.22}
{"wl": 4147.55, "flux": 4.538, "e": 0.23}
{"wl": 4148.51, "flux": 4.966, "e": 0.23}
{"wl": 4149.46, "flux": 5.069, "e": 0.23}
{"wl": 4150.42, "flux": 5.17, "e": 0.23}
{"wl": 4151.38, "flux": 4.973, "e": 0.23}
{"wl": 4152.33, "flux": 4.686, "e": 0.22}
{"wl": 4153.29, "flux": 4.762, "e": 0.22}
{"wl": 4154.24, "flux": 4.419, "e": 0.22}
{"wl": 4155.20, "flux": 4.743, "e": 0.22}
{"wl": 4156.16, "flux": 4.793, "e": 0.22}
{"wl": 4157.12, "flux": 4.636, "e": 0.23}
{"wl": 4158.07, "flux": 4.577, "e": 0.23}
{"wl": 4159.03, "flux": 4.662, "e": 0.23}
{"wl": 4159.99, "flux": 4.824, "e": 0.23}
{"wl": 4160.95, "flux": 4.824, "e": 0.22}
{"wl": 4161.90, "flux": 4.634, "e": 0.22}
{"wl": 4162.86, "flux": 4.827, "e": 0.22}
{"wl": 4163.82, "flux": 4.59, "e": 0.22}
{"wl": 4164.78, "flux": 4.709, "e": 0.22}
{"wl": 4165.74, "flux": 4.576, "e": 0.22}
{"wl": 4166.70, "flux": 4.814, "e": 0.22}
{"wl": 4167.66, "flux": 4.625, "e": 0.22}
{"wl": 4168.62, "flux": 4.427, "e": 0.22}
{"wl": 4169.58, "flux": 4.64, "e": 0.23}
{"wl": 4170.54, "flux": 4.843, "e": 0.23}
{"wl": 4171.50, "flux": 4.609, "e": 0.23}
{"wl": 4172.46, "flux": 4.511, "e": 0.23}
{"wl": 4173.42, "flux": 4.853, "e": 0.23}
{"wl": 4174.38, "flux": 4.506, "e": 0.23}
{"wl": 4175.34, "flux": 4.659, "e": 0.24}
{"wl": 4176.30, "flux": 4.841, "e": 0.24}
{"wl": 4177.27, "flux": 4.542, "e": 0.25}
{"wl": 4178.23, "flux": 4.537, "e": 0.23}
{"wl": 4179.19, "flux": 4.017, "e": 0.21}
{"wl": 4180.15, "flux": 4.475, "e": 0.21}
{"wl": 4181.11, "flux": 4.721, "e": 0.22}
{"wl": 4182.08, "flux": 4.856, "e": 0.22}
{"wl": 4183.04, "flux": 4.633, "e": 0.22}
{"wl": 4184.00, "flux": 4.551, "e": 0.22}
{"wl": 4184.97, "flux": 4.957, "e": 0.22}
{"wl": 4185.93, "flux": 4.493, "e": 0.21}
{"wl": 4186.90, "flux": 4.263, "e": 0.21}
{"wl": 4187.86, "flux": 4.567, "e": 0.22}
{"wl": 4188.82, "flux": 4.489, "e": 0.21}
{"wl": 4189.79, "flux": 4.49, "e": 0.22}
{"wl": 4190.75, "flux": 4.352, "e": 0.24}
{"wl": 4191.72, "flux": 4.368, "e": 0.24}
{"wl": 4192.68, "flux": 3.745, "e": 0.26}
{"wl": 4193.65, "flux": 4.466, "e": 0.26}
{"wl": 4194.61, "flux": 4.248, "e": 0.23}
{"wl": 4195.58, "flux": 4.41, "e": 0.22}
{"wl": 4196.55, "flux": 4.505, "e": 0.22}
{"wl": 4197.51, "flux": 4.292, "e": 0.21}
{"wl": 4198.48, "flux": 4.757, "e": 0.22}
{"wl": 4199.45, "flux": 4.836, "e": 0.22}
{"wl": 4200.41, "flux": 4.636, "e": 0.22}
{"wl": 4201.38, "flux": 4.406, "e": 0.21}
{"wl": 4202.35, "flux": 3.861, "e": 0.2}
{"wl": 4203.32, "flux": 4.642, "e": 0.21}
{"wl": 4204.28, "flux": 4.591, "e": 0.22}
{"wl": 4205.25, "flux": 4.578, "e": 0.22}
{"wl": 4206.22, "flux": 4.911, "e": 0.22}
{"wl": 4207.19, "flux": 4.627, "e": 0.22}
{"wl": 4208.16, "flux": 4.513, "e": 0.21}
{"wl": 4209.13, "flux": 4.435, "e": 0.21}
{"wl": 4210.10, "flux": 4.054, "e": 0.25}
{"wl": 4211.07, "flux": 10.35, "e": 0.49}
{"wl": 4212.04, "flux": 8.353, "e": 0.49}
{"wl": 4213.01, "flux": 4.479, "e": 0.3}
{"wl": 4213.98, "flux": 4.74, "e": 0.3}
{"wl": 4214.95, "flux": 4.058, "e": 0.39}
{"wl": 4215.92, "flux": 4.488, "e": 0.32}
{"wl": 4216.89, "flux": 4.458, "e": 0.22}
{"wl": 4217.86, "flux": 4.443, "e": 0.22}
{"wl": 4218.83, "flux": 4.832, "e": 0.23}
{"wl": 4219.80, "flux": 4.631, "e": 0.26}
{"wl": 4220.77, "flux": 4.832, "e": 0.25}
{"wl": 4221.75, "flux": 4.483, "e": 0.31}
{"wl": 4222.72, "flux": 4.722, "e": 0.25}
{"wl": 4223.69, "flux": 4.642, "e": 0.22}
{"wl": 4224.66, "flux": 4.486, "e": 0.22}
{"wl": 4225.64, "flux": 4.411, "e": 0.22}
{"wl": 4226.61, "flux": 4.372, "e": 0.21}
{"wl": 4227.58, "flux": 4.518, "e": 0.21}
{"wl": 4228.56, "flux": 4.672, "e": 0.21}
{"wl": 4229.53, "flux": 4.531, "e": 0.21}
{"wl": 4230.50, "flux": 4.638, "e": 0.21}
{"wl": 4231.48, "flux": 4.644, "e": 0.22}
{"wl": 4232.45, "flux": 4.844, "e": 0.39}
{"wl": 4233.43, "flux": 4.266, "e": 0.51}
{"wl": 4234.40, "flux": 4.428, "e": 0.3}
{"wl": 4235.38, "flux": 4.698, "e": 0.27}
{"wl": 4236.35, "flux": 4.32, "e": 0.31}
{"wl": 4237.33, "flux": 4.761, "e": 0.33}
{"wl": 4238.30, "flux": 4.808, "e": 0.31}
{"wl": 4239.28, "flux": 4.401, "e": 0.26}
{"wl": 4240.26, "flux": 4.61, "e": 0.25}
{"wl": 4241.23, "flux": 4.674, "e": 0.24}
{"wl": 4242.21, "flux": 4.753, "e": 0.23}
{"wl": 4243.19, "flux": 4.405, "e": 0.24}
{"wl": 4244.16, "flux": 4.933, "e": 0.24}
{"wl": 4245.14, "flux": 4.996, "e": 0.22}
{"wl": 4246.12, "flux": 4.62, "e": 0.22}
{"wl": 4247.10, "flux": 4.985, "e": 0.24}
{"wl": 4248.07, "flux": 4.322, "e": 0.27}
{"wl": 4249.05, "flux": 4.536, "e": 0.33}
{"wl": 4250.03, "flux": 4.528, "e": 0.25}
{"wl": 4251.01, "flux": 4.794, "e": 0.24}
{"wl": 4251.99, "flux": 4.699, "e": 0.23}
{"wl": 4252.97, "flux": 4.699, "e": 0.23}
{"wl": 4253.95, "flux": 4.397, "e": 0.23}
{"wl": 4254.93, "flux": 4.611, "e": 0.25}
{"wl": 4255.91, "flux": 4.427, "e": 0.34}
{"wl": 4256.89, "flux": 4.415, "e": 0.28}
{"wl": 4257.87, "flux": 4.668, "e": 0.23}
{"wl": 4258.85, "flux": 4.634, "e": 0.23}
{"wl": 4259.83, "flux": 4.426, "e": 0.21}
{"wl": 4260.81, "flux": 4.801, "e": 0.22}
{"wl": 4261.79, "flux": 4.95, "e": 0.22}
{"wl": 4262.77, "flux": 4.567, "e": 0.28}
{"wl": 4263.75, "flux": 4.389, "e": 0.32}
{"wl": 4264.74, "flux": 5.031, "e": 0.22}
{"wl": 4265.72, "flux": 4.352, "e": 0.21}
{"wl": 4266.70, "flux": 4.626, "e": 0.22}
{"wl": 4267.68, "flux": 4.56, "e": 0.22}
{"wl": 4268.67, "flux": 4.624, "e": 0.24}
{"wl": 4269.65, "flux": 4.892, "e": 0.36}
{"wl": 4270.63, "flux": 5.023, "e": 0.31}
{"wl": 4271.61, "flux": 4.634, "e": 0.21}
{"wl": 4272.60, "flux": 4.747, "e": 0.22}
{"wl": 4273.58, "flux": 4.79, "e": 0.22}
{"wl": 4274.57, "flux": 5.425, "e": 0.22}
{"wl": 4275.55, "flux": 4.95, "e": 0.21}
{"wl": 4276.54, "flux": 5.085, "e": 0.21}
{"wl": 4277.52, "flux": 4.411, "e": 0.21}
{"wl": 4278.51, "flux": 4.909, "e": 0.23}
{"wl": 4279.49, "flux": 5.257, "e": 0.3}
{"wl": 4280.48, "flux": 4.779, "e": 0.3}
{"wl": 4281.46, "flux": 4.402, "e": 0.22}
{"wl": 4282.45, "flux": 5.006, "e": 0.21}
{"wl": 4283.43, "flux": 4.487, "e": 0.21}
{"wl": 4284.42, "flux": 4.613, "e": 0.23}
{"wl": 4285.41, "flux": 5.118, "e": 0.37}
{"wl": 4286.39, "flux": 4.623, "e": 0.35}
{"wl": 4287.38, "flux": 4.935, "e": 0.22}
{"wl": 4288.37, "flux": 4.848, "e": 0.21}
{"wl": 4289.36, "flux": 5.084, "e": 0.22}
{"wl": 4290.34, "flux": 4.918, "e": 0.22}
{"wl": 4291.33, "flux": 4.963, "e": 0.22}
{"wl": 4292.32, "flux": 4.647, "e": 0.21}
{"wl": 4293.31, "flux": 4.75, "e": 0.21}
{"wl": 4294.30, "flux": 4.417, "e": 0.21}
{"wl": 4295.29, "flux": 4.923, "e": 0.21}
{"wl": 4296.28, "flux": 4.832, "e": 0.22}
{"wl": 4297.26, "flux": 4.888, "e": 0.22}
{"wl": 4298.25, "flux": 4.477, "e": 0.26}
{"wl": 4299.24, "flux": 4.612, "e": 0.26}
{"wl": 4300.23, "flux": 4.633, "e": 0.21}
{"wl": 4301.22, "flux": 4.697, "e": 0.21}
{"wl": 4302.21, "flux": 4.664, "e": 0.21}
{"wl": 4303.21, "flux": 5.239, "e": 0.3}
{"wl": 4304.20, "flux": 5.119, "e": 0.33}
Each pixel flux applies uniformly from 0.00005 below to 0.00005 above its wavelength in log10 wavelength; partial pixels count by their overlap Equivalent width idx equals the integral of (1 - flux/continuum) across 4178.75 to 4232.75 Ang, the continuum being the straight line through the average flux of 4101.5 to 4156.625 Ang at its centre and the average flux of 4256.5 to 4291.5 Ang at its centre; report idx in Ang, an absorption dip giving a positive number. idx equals 1.6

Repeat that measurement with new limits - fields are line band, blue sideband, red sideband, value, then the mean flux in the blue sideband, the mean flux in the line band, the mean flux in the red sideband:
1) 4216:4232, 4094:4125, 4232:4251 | 0.32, 4.98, 4.58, 4.63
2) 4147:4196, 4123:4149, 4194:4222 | 2.14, 4.81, 4.62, 4.84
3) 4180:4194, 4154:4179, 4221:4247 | 0.44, 4.66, 4.49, 4.61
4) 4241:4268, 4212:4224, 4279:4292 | 0.89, 4.73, 4.64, 4.85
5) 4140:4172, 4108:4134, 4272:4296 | 1.33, 4.97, 4.74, 4.83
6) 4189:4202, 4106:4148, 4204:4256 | 1.04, 4.89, 4.42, 4.76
